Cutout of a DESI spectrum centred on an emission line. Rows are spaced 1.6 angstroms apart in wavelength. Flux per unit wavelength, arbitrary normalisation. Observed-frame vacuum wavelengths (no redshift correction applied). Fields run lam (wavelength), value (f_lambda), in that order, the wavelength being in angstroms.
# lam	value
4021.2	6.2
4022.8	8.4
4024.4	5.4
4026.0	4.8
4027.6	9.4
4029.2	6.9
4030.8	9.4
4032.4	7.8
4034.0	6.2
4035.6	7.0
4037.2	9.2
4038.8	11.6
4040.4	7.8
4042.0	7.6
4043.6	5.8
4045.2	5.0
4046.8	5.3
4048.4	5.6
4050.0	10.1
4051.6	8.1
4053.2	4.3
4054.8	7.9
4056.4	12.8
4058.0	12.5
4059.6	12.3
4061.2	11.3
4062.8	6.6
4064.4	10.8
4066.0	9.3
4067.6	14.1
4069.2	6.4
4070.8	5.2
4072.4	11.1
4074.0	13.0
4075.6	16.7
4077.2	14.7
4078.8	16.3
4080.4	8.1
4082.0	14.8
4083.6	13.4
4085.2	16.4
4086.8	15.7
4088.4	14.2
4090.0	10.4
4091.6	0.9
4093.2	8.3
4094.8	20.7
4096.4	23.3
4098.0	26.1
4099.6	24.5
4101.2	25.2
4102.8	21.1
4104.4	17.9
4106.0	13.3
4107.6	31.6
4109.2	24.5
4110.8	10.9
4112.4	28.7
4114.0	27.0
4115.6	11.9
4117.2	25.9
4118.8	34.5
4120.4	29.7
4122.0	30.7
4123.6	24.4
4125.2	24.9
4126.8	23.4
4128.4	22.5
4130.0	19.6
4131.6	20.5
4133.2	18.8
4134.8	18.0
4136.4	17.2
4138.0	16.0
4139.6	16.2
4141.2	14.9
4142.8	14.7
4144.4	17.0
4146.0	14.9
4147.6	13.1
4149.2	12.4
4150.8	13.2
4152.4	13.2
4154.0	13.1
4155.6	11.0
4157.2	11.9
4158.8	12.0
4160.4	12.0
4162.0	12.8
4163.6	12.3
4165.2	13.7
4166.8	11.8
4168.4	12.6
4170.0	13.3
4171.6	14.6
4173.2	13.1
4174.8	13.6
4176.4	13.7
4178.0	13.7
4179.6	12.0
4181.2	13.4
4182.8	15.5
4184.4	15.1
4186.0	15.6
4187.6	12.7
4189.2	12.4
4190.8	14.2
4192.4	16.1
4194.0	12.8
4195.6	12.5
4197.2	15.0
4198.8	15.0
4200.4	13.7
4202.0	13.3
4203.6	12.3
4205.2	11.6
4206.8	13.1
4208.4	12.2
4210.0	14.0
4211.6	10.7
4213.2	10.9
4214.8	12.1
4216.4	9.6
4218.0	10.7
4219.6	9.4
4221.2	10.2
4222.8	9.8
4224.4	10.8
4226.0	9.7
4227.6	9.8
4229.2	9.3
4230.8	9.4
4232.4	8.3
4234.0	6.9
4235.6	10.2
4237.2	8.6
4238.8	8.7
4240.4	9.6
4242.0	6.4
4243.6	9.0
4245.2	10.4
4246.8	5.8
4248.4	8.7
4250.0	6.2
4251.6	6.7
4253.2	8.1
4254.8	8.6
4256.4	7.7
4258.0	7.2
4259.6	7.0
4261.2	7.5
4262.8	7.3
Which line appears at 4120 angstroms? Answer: Lyman alpha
